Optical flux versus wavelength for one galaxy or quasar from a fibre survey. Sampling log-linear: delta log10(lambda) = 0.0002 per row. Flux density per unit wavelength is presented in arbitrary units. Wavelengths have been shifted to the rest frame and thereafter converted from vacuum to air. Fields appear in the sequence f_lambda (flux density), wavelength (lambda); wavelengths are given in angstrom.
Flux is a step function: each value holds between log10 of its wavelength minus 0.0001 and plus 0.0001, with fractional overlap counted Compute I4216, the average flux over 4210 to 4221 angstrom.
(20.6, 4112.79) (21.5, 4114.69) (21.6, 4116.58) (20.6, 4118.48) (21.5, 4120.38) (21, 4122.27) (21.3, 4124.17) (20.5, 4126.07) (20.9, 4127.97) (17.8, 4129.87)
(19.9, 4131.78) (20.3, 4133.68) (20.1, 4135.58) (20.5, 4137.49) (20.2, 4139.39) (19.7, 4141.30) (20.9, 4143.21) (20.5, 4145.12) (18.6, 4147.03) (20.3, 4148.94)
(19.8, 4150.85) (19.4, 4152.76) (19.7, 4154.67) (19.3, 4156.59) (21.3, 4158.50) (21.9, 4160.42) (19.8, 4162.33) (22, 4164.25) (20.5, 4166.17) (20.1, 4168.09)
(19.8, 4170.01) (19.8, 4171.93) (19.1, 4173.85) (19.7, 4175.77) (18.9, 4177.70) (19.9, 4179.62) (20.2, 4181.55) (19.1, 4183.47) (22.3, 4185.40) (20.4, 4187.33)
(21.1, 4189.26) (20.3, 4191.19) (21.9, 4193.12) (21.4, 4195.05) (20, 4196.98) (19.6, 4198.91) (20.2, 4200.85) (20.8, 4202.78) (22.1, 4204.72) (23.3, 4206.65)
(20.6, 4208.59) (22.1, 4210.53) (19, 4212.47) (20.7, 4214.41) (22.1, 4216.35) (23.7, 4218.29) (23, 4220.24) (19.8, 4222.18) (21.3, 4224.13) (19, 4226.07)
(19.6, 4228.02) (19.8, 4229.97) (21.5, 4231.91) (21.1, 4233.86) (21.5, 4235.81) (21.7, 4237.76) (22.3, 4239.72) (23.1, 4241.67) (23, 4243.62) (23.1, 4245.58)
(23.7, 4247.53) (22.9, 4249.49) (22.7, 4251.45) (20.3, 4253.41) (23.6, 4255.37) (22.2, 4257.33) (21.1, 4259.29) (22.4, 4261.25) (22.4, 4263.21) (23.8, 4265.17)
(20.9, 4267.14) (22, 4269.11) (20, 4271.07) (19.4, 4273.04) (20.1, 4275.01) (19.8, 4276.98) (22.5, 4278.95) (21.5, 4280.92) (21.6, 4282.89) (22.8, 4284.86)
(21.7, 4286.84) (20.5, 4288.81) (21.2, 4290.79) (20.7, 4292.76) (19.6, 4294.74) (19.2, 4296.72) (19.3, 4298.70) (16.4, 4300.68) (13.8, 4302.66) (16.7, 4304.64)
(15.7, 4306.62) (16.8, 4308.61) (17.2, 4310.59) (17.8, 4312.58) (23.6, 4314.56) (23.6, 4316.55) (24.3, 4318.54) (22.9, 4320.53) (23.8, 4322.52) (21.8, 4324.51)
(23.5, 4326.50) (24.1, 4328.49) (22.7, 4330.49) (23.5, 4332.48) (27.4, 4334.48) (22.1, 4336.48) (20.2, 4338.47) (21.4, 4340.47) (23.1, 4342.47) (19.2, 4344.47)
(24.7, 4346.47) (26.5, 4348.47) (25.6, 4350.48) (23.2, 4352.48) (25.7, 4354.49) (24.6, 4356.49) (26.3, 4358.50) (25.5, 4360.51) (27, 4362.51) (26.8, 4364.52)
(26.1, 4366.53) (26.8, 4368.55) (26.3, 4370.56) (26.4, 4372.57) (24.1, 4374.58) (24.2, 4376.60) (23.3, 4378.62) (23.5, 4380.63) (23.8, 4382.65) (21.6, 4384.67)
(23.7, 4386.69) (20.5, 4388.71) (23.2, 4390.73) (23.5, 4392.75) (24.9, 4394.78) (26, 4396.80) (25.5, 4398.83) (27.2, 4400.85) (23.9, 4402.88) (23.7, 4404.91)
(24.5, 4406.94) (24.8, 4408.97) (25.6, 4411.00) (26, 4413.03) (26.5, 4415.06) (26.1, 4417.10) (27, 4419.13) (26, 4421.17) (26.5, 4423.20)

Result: 21.7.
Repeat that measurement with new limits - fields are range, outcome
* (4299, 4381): 22.9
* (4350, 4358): 24.8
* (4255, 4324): 20.6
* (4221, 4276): 21.6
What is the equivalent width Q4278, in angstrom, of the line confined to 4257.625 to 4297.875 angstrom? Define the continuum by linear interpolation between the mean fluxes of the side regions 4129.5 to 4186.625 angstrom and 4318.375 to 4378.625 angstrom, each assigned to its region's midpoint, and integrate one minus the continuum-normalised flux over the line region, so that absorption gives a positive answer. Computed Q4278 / 2.8 angstrom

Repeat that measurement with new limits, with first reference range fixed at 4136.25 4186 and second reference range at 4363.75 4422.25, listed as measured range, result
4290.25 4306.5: 3.4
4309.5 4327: 1.0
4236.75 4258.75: -0.7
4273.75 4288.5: 0.8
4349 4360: -0.5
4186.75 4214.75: 0.0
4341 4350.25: 0.2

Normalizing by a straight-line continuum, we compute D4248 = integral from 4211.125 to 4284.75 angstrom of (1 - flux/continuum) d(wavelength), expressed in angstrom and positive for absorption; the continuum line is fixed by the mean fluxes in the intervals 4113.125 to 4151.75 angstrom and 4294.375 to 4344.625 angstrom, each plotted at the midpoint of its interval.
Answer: -3.4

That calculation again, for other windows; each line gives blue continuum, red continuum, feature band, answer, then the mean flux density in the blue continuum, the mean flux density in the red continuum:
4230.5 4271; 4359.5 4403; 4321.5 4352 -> 0.7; 22.2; 24.7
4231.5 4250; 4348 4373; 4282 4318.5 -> 7.0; 22.4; 25.9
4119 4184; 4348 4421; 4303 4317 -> 3.0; 20.1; 25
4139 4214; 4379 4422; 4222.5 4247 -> 0.1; 20.4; 24.6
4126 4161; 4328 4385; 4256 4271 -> 0.3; 20.1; 24.4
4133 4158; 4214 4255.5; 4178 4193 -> 0.2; 20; 21.8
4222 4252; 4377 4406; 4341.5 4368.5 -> -1.9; 21.7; 23.9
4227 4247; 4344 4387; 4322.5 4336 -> 0.1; 21.7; 24.9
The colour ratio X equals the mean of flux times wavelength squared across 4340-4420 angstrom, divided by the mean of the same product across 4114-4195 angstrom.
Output 1.4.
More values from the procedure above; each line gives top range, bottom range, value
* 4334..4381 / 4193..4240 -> 1.24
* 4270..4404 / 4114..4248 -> 1.17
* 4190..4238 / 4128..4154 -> 1.10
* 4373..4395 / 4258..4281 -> 1.15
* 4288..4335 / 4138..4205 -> 1.09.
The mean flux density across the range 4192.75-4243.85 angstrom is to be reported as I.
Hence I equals 21.2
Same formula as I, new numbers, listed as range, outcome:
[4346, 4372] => 25.8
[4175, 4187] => 20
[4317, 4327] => 23.3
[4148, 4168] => 20.4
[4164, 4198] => 20.3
